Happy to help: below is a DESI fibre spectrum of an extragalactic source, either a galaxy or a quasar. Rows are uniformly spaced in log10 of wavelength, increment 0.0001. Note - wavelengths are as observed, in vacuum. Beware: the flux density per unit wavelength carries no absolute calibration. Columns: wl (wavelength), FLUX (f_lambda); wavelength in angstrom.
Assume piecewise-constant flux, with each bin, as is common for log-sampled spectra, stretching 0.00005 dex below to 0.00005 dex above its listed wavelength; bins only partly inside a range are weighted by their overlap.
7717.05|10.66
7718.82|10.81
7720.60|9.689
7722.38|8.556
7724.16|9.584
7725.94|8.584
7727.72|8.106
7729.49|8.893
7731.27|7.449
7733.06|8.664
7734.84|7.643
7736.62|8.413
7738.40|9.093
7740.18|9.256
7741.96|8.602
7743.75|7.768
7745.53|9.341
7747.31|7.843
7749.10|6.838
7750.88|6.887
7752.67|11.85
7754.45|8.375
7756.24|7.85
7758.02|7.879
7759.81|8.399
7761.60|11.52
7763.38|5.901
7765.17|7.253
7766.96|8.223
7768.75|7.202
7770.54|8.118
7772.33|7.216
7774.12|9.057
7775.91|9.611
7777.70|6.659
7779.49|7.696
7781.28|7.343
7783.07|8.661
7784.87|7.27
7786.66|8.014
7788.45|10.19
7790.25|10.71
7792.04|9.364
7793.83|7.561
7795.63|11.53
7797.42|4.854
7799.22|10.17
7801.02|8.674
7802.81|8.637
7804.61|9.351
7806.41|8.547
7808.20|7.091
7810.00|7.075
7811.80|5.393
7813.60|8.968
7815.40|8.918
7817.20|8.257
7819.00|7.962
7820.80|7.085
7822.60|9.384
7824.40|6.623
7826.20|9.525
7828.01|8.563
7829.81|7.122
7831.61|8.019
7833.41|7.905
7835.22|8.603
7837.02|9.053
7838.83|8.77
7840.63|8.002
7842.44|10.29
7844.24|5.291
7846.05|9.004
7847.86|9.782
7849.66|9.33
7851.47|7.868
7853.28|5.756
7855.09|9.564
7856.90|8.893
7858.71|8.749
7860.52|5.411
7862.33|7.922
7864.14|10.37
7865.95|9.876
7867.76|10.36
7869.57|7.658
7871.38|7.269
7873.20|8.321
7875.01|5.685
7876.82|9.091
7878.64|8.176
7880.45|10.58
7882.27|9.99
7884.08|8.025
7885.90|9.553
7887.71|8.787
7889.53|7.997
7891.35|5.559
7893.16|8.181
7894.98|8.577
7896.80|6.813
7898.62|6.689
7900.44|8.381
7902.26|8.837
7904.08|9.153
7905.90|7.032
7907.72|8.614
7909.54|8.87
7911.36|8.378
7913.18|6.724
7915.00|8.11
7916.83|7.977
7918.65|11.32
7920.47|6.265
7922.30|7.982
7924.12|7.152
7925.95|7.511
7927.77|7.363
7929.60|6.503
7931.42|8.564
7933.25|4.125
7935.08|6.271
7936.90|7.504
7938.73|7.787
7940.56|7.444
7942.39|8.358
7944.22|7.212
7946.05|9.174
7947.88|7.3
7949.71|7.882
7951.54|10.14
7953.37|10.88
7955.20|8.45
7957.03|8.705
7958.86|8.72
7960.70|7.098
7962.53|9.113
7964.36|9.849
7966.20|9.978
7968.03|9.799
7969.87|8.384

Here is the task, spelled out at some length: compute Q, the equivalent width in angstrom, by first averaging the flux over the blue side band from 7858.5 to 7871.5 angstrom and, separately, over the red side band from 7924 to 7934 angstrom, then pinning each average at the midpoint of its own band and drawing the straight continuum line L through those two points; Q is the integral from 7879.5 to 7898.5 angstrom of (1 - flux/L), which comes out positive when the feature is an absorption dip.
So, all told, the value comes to -1.0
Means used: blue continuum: 8.51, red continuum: 6.89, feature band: 8.33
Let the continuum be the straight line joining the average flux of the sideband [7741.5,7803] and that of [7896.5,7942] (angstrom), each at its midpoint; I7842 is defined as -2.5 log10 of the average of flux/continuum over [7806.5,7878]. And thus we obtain -0.02 mag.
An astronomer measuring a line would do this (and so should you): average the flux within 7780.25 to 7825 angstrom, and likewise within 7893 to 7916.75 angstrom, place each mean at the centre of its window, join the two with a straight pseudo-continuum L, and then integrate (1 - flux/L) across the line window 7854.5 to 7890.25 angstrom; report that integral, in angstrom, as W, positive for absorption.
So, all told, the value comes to -2.2 angstrom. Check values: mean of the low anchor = 8.31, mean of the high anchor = 8.02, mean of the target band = 8.61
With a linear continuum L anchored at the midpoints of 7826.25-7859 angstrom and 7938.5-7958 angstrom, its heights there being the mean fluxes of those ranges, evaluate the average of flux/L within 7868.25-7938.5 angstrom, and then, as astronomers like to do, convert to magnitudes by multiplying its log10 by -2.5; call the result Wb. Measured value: 0.07 mag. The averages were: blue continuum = 8.39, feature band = 7.9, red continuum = 8.51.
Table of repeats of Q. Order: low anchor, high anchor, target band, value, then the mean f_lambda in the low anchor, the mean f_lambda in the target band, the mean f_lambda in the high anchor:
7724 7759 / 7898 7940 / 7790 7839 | -1.1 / 8.42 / 8.31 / 7.7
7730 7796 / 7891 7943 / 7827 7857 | -1.2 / 8.39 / 8.33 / 7.68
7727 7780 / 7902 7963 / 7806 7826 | 0.9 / 8.26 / 7.8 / 8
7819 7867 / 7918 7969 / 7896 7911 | 0.3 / 8.34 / 8.07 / 8.14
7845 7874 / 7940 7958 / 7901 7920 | 0.2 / 8.49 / 8.45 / 8.58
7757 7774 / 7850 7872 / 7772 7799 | -1.2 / 8.02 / 8.45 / 8.35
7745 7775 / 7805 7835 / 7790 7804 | -1.4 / 8.21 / 8.87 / 7.94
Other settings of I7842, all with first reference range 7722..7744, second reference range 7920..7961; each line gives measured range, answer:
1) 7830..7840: -0.03 mag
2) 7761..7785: 0.06 mag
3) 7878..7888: -0.16 mag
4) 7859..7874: -0.05 mag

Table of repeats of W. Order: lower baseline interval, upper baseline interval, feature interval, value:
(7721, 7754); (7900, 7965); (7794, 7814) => 0.5 angstrom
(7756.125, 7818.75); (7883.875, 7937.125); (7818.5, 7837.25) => -0.1 angstrom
